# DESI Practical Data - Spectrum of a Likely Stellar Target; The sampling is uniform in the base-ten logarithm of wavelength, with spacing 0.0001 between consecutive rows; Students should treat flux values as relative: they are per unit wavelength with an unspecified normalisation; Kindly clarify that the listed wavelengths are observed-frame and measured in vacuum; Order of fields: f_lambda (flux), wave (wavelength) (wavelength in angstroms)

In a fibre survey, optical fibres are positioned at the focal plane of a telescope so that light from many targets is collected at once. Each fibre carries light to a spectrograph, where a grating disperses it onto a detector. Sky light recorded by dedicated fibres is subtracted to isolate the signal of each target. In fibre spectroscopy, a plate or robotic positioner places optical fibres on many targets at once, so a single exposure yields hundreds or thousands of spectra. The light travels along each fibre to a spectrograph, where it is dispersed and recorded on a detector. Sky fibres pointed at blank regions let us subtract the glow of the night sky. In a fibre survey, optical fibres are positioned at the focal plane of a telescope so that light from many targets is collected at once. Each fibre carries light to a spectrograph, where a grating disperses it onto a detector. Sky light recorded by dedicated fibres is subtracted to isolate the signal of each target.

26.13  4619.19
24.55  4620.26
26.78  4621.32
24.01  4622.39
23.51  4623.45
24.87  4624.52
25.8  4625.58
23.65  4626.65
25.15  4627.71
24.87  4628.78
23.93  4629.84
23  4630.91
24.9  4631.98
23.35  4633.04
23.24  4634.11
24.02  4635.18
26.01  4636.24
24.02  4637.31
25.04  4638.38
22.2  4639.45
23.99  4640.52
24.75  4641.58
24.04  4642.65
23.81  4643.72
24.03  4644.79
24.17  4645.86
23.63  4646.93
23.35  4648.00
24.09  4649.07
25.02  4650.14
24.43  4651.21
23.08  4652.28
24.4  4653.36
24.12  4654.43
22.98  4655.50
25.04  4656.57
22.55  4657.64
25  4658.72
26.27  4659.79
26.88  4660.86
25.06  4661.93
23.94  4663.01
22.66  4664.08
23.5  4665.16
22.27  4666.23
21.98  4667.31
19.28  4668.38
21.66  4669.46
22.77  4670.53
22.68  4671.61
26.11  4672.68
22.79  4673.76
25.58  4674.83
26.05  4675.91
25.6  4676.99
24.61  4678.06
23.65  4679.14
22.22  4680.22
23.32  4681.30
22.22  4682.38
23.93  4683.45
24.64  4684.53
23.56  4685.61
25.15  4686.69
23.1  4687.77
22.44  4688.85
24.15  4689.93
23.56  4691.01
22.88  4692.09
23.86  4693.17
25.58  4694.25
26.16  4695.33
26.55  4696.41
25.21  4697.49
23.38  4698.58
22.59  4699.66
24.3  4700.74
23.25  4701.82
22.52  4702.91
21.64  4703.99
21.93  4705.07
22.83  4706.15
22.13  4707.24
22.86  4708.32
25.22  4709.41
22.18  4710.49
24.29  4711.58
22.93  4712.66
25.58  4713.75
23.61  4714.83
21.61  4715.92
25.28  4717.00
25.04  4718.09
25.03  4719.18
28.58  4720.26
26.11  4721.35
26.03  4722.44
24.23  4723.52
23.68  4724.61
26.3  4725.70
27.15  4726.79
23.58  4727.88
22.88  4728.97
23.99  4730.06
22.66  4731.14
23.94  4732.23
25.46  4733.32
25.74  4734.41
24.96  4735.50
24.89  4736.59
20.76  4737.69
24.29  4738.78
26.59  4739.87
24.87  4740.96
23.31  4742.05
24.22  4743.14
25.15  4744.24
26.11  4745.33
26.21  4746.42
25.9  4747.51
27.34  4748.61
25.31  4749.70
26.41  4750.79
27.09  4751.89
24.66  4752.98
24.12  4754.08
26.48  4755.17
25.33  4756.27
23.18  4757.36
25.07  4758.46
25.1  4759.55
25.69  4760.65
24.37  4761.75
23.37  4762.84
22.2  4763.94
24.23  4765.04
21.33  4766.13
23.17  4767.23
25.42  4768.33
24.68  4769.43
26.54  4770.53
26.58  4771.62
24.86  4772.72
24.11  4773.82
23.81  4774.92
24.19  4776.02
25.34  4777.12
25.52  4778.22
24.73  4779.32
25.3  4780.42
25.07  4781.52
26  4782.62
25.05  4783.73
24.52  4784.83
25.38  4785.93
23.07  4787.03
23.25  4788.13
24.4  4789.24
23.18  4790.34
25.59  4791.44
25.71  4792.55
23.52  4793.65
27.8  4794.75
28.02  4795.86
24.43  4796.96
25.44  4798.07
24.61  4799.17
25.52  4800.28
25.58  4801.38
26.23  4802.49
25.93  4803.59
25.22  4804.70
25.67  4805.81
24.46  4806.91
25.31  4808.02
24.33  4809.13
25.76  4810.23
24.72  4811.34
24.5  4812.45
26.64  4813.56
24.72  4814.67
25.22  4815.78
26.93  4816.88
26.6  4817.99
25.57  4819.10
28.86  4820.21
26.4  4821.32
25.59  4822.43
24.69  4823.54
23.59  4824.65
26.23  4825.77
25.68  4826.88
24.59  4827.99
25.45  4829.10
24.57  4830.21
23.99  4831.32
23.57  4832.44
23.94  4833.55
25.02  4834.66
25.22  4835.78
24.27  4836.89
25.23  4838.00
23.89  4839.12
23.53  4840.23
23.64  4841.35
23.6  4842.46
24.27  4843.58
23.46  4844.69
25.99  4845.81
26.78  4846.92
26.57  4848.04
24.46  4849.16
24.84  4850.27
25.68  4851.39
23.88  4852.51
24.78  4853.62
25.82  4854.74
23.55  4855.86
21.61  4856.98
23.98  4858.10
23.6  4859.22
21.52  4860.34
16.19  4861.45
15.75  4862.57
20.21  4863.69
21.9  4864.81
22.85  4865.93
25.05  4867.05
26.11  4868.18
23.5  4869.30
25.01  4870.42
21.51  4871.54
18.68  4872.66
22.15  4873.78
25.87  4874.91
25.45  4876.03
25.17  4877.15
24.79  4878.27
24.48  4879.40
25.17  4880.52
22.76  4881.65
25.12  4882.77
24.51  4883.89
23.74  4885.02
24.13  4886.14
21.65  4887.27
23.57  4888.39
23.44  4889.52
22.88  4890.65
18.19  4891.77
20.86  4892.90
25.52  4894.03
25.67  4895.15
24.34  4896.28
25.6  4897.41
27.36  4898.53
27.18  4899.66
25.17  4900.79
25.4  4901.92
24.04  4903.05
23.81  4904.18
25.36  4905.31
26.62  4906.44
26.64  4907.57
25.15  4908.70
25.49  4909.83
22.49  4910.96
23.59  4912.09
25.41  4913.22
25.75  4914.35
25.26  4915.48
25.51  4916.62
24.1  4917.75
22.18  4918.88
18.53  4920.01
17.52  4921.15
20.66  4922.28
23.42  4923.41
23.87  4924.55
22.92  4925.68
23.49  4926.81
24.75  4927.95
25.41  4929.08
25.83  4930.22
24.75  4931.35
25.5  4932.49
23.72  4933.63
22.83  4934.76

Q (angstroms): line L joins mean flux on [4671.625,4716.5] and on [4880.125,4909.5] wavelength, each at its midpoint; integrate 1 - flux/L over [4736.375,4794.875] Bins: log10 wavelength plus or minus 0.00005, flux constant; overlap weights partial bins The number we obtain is -1.9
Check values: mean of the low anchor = 23.8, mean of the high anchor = 24.4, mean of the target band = 24.8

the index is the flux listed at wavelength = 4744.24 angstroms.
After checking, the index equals 25.15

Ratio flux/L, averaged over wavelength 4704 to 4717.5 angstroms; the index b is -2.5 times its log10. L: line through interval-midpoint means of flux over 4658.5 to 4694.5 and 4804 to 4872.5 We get 0.03 mag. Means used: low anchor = 23.8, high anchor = 24.3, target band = 23.3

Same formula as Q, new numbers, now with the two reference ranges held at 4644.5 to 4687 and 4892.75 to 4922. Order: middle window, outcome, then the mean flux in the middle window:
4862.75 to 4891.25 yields 1.02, 23.5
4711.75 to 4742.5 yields -0.79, 24.6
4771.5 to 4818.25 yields -1.95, 25.2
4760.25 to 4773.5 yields -0.15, 24.4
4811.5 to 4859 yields -1.33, 24.9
